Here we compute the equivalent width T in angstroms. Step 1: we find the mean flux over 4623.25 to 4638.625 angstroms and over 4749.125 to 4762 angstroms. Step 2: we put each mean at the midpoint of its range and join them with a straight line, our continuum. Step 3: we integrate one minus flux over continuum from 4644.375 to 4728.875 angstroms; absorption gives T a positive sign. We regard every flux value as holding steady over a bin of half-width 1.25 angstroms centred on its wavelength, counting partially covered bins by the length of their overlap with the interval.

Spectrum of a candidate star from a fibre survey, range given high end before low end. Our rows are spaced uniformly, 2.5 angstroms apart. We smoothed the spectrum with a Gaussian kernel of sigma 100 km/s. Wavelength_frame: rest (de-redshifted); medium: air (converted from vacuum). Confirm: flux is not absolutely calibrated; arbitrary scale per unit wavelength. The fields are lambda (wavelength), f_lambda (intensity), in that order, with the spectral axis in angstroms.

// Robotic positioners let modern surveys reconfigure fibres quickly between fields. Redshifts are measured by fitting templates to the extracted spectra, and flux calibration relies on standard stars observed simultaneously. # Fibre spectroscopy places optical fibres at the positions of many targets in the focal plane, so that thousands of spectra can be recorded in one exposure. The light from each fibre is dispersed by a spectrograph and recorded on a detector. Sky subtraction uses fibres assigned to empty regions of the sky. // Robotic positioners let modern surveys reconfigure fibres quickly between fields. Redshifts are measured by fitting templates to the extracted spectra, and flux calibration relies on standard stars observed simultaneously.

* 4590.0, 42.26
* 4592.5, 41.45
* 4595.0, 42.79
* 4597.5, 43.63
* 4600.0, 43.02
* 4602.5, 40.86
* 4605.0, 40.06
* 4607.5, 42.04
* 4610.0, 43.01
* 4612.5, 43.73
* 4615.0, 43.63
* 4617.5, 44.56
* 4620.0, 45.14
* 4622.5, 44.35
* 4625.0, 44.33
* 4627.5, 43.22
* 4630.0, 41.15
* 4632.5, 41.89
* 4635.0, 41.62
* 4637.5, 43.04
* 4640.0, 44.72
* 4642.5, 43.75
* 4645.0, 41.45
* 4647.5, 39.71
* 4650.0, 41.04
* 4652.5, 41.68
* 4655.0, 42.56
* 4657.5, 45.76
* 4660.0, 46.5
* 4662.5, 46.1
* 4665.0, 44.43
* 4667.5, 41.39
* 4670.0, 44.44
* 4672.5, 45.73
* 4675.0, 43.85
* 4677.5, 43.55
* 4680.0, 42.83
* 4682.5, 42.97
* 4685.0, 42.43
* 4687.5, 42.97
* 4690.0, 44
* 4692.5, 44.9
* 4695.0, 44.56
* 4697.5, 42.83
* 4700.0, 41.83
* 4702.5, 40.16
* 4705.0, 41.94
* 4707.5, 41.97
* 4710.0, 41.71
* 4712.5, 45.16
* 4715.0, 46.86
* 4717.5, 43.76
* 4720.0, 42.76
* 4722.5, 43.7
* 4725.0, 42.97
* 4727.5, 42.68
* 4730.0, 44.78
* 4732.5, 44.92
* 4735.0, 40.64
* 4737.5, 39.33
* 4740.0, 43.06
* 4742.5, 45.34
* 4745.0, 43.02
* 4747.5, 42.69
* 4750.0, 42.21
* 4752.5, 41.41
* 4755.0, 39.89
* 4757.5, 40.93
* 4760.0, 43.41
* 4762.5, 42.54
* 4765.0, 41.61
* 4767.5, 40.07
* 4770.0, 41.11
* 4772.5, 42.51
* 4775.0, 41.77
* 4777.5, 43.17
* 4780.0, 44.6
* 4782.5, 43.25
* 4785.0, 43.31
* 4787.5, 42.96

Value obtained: -2.27 angstroms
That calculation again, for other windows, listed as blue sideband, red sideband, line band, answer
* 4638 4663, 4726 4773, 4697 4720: -0.1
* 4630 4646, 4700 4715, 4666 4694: -0.6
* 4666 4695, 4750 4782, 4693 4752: -0.3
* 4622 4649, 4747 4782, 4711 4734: -1.0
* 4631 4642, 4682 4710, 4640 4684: -0.7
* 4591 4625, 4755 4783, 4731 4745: -0.1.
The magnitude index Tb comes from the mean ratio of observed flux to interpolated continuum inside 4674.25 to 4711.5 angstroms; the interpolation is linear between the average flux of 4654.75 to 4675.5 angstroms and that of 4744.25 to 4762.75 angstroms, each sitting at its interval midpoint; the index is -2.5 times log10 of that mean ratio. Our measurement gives 0.02 mag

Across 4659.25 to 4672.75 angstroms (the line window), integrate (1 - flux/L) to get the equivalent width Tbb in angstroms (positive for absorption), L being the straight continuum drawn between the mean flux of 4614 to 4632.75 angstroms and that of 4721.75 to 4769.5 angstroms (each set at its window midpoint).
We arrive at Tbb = -0.5 angstroms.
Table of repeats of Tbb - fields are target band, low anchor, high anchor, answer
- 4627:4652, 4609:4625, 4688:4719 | 1.02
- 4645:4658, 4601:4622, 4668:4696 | 0.46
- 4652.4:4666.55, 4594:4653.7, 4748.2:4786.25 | -0.71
